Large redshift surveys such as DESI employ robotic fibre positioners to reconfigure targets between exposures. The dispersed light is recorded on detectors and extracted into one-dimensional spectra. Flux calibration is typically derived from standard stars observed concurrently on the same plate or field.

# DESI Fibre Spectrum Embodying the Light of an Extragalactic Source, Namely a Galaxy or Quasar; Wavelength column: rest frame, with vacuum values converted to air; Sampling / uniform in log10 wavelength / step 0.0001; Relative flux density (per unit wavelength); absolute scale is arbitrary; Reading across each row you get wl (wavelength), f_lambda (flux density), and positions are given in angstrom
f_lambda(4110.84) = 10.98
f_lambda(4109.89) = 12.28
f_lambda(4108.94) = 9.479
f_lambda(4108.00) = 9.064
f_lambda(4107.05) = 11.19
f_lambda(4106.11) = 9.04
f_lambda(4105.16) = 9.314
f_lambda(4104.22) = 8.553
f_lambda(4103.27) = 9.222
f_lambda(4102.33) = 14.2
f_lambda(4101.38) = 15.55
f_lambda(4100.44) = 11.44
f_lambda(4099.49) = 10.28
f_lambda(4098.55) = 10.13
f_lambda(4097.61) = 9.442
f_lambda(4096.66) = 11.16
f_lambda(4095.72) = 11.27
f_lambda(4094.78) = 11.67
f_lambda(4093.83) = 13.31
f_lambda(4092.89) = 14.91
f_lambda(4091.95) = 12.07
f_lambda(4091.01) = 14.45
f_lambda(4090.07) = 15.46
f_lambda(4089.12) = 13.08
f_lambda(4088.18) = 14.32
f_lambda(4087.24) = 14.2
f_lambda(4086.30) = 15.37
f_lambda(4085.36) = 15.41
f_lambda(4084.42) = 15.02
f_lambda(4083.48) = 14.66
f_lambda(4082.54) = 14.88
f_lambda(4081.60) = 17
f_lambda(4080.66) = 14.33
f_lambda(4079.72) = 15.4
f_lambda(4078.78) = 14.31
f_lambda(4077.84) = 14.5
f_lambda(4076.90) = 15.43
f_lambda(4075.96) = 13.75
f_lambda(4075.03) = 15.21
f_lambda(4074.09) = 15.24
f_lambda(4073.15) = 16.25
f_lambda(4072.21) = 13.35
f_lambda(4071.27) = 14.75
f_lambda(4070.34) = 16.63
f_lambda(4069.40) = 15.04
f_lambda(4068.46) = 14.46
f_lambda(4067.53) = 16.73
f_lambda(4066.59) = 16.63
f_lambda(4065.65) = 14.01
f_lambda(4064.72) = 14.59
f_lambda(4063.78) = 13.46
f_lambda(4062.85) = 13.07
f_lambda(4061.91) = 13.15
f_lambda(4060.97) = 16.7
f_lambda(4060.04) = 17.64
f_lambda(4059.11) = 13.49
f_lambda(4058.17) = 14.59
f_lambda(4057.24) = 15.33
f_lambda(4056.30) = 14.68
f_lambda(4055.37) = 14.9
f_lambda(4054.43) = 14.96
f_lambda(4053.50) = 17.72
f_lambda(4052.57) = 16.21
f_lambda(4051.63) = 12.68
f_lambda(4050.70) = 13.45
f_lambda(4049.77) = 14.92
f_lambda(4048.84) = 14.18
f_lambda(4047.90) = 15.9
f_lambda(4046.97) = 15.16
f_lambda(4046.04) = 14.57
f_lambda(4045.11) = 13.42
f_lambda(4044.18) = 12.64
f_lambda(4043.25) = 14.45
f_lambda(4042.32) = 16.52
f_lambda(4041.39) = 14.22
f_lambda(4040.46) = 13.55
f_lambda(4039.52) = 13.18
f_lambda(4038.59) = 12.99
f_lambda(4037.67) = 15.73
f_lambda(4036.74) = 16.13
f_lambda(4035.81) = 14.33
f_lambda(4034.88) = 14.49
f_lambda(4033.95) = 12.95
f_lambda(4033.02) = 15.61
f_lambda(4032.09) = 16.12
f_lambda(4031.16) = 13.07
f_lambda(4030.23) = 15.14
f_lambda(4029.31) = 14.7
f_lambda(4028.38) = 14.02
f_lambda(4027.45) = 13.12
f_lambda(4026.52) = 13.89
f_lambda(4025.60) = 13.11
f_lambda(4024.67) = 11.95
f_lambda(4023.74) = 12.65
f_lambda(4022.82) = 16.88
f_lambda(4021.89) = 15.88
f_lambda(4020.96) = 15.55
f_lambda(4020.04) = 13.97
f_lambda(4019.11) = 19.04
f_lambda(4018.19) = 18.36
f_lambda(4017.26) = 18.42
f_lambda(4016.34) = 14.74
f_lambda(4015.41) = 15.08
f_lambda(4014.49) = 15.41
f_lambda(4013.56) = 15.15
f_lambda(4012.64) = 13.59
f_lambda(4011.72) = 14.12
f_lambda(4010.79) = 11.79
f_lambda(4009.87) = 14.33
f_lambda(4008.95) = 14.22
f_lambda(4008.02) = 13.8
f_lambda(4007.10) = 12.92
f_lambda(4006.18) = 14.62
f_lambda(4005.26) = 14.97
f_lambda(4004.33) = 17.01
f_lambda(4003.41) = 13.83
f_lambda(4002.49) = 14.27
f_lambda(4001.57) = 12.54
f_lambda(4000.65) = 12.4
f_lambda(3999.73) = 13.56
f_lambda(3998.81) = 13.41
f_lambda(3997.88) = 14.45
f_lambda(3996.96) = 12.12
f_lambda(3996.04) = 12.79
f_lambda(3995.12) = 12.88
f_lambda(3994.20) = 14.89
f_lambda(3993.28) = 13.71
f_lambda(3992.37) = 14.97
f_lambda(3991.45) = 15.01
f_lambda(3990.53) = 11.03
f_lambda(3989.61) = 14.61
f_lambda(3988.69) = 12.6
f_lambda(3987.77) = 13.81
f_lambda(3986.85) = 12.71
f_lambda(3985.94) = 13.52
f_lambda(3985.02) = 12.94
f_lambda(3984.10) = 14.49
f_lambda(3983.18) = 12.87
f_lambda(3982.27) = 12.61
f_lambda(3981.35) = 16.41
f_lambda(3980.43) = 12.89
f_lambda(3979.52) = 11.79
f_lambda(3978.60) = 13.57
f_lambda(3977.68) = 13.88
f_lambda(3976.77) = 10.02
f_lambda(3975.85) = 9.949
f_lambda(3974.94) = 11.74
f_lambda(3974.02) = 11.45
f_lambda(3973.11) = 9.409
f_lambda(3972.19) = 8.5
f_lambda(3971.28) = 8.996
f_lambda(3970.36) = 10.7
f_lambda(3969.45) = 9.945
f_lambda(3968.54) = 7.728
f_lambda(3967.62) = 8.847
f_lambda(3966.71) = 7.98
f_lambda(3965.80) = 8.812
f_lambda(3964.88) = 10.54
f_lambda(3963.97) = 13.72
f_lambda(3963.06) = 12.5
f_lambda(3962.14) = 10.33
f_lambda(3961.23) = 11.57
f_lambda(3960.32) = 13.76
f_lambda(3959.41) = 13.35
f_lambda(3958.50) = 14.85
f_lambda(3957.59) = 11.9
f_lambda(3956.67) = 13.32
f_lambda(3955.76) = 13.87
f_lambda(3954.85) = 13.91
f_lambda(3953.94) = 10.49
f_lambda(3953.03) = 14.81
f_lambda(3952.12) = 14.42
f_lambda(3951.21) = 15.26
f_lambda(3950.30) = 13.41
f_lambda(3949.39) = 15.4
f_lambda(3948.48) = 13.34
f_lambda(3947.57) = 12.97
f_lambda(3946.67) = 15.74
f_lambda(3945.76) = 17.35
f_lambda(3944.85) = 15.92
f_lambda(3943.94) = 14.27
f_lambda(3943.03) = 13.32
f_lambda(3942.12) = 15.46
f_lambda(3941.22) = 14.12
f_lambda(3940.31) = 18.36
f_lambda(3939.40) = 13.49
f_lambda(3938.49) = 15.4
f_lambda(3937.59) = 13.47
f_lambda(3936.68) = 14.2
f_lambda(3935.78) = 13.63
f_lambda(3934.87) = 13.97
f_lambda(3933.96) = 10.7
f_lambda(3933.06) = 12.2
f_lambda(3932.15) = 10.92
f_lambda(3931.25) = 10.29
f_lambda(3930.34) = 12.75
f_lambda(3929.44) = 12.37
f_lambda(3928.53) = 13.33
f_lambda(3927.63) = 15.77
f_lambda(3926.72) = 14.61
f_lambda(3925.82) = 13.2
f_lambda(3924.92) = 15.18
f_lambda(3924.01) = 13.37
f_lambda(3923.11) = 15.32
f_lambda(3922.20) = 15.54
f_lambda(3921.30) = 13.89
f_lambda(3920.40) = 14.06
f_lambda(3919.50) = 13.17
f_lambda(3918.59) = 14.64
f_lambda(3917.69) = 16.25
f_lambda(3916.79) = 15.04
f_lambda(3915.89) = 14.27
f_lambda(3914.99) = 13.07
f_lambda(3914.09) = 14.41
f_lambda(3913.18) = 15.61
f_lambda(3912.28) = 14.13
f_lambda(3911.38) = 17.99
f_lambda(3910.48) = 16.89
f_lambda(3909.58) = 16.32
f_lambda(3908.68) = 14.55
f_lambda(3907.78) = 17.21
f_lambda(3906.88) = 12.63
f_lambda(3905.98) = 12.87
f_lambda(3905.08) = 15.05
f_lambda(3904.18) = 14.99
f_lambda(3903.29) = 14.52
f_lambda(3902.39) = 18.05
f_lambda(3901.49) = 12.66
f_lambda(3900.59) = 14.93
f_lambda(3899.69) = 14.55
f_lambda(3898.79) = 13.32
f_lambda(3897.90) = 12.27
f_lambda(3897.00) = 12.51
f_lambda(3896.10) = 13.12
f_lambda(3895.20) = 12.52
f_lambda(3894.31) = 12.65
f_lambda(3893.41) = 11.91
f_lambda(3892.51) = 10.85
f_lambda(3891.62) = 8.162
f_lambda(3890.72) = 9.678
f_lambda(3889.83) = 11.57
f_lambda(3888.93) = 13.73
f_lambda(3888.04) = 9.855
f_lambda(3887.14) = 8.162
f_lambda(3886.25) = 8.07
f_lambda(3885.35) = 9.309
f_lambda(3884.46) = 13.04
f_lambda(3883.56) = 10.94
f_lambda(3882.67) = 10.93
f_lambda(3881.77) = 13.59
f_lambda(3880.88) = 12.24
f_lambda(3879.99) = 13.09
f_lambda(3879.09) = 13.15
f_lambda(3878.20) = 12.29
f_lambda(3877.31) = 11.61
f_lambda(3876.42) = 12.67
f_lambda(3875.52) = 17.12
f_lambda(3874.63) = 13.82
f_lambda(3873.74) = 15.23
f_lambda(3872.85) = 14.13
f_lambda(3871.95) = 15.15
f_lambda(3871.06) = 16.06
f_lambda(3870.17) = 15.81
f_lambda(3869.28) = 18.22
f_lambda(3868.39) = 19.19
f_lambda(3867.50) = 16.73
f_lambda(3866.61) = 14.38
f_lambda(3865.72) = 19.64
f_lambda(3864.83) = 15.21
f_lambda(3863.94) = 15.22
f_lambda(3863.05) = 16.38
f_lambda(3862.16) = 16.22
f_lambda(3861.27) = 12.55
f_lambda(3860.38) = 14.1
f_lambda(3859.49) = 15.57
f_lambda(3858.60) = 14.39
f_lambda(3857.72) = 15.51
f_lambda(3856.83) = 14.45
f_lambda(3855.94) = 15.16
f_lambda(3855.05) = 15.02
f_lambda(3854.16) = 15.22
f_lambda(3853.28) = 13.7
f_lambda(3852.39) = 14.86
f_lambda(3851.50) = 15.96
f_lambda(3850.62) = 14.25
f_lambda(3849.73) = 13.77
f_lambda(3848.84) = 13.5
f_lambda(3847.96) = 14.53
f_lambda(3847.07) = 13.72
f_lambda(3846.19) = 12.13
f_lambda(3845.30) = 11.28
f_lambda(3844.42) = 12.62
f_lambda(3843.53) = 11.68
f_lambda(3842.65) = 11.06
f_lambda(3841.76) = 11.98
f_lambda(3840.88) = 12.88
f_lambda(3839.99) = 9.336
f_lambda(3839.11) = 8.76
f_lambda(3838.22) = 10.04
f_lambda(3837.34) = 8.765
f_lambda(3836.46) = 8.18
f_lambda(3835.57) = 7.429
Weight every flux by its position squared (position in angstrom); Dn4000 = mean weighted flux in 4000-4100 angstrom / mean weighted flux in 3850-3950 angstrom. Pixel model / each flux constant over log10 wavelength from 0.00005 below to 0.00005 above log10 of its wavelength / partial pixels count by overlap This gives 1.1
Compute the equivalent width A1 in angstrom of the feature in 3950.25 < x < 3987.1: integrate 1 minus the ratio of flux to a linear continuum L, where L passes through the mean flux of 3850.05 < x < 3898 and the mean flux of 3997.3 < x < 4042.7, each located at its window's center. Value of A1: 5.7 angstrom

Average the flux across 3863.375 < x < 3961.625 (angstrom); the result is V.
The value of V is 13.9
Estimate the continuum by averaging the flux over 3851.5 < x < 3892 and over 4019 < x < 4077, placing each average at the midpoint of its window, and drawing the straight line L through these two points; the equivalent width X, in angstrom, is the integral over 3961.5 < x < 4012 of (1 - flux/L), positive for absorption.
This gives 6.6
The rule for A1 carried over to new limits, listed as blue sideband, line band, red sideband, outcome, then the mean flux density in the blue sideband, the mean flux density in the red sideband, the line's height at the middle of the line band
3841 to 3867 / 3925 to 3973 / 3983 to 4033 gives 4.60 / 14.3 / 14.2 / 14.2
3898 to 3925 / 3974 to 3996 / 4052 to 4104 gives 2.14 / 14.8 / 14.2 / 14.5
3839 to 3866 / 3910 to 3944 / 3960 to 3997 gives -3.66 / 13.9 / 12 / 12.8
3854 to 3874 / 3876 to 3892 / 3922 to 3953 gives 4.19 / 15.6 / 14.1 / 15.2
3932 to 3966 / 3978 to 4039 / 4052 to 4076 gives 0.84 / 13.6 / 15.1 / 14.4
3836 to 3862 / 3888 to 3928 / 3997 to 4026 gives -1.25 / 13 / 14.5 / 13.5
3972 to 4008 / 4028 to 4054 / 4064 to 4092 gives -0.74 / 13.2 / 14.9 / 14.2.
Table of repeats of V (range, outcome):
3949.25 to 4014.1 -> 12.8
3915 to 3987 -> 13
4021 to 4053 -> 14.4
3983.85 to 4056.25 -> 14.4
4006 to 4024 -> 15.1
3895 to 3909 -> 14.1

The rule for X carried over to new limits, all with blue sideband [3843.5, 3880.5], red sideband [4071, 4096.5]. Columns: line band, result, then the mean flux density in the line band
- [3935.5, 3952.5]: -0.2 angstrom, 14.7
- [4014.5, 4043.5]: -0.8 angstrom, 14.8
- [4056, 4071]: -0.6 angstrom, 15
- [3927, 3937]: 1.3 angstrom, 12.7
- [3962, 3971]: 2.8 angstrom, 10.1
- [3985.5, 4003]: 1.3 angstrom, 13.4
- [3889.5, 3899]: 1.9 angstrom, 11.7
